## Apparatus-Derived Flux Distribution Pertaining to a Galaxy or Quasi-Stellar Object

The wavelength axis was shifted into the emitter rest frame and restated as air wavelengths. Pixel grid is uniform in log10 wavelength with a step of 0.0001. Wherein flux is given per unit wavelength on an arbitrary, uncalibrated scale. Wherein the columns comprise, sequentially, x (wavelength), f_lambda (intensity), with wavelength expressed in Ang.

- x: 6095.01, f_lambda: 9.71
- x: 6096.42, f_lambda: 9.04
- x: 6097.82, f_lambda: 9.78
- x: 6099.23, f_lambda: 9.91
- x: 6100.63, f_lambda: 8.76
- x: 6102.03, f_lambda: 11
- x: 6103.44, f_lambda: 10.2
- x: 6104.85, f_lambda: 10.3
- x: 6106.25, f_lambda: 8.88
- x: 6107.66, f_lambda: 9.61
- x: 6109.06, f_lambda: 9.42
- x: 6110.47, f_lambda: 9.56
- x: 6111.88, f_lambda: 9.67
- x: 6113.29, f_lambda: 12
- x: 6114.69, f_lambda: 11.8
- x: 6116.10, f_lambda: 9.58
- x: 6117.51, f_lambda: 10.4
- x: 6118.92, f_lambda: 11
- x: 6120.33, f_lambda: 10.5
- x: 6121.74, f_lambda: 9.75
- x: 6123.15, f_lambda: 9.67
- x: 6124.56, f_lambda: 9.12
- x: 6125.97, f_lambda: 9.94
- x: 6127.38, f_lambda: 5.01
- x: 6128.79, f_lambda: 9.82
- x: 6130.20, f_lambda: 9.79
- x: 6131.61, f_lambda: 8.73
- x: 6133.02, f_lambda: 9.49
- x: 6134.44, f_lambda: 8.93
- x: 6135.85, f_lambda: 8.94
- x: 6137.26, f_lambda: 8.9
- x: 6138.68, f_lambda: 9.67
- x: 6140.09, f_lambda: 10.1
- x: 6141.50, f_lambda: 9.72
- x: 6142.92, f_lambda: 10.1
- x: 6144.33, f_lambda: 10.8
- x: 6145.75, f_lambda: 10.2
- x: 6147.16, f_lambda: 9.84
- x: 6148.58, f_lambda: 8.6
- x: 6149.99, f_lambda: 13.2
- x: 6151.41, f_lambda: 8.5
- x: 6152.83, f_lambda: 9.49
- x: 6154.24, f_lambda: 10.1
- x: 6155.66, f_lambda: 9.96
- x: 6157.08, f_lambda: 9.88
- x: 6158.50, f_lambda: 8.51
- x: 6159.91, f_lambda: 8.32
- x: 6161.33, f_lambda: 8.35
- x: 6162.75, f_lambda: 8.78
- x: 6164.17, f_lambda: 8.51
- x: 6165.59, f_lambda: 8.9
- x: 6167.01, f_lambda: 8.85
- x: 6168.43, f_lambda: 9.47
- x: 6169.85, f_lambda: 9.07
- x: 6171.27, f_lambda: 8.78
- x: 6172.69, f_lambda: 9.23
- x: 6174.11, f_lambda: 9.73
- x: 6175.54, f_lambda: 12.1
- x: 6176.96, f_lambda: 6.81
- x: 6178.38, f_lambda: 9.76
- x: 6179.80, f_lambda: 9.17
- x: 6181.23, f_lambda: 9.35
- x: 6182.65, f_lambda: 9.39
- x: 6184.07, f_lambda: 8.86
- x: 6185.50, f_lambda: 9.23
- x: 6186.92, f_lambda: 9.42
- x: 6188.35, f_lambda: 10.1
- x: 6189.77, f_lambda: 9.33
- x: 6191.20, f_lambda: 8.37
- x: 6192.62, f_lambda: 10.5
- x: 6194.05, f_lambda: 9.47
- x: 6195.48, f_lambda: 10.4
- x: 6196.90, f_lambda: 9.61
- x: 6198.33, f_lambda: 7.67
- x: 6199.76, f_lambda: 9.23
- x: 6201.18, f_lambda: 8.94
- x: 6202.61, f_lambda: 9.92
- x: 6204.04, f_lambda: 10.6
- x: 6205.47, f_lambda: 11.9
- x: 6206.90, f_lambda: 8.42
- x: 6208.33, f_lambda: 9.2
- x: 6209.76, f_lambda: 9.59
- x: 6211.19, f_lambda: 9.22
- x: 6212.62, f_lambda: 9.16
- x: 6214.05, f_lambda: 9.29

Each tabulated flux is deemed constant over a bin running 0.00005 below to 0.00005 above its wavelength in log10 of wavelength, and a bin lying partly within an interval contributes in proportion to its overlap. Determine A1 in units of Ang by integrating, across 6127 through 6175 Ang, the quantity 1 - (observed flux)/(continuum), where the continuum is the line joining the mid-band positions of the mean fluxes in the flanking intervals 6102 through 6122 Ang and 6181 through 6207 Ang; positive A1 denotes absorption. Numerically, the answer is 2.7 Ang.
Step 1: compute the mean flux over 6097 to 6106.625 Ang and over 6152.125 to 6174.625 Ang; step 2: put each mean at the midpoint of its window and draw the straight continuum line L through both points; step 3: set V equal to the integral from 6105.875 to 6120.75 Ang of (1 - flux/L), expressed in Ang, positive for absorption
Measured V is -0.8 Ang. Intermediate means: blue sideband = 9.86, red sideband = 9.12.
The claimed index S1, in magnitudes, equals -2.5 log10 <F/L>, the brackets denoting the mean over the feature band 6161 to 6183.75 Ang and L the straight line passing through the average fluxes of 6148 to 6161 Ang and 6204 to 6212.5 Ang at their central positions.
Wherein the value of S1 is 0.06 mag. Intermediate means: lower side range 9.59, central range 9.15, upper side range 9.71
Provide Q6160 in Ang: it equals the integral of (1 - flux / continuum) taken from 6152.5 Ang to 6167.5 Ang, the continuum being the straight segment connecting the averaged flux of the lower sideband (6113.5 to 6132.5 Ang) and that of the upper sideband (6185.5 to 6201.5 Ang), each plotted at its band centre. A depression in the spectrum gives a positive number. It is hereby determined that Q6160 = 0.7 Ang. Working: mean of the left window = 9.69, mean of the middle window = 9.05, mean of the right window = 9.38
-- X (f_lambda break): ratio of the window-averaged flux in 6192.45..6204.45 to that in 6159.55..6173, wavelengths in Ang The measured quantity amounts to 1.08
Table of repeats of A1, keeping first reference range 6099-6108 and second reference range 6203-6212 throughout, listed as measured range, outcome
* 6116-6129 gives 0.5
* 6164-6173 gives 0.8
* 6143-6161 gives 0.1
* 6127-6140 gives 1.1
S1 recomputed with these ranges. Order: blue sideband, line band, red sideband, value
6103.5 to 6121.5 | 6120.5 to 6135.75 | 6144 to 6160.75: 0.11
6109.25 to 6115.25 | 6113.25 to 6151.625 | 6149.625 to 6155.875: 0.06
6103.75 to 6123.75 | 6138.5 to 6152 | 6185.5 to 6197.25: -0.02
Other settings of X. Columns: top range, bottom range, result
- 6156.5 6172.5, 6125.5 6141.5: 0.98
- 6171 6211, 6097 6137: 0.98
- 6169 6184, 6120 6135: 1.02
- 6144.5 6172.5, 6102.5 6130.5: 0.95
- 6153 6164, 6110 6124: 0.88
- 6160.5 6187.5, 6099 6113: 0.93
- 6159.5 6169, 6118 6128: 0.94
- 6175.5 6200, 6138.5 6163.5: 0.96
